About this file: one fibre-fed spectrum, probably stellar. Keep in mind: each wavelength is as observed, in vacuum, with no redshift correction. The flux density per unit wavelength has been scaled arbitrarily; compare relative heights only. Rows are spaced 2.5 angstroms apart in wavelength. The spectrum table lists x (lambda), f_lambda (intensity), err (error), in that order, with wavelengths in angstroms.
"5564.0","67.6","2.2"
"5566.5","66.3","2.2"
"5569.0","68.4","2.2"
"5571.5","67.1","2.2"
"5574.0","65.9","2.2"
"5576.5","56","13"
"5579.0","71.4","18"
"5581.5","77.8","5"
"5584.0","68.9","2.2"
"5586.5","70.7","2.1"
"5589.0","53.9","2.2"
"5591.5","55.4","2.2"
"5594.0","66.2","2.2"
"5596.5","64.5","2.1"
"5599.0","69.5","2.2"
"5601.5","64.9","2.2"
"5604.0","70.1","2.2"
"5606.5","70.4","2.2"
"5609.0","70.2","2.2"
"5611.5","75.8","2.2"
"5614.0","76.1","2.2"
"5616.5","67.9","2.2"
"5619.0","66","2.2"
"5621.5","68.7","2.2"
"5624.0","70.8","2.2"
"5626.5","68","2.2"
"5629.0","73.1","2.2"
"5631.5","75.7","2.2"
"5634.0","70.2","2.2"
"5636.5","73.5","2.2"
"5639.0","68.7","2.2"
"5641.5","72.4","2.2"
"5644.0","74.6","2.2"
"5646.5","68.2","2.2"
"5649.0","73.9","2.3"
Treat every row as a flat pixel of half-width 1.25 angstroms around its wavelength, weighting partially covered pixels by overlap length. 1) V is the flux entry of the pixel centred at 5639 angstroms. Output 68.7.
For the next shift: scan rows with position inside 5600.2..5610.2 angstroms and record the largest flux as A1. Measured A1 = 70.4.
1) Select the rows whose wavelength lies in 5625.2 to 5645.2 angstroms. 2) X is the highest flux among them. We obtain 75.7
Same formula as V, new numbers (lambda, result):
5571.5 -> 67.1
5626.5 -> 68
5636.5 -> 73.5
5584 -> 68.9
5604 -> 70.1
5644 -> 74.6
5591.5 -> 55.4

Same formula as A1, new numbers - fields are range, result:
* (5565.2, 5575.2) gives 68.4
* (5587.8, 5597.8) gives 66.2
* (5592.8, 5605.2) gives 70.1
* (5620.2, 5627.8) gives 70.8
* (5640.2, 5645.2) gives 74.6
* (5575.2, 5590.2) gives 77.8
